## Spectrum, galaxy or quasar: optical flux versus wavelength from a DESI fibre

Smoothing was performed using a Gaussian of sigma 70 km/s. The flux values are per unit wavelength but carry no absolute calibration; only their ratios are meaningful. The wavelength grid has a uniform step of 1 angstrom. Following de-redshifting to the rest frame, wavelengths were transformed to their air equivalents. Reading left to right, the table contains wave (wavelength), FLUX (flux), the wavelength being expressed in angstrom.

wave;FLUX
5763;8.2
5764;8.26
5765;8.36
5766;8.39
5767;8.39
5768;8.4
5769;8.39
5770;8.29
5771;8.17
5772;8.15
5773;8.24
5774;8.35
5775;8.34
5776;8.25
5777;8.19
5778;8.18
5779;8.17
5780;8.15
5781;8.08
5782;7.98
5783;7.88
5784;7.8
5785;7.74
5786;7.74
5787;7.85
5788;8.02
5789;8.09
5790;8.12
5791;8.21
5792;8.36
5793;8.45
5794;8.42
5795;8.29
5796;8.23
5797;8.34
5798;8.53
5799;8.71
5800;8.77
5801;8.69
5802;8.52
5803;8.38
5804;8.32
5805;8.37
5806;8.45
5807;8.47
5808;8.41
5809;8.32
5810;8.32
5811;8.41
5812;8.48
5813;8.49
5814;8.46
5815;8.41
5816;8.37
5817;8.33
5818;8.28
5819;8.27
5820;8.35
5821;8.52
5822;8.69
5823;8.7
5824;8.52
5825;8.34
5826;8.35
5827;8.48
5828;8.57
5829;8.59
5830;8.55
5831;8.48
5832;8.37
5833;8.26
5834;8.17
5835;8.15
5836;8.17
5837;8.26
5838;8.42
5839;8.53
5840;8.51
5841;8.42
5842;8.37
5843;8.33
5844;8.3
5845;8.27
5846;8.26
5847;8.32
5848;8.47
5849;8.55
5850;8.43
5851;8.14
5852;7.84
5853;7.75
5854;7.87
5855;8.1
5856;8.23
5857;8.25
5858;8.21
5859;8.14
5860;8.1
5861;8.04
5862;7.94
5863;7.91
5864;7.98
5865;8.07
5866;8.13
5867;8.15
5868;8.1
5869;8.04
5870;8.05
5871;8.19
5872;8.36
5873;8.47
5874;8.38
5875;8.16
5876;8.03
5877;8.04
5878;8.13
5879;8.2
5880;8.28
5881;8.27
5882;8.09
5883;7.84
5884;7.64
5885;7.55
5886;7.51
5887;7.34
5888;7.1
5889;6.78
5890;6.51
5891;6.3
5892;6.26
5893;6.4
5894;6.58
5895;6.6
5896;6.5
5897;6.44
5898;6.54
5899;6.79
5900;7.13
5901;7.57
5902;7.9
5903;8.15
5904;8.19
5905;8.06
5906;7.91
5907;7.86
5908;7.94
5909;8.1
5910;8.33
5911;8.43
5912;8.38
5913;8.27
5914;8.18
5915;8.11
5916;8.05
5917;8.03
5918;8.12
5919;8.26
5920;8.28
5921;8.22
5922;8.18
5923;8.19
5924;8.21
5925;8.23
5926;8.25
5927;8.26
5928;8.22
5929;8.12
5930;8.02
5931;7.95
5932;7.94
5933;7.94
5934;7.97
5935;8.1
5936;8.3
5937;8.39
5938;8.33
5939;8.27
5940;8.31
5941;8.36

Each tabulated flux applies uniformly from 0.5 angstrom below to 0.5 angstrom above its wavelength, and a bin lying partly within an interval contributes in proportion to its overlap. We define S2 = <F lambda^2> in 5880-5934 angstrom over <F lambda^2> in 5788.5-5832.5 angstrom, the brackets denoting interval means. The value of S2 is 0.9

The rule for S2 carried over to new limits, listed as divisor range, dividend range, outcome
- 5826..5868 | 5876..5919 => 0.94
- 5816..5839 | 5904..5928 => 1.00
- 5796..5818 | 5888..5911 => 0.89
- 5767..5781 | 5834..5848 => 1.03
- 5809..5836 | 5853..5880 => 0.98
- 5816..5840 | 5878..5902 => 0.87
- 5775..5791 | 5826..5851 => 1.06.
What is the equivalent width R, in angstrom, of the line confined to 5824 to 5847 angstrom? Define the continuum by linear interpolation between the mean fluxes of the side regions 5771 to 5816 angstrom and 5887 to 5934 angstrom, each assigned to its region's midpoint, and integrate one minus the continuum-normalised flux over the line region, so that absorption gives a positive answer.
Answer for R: -0.9 angstrom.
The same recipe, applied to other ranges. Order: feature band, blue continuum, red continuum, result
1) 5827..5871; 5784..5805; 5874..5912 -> -2.1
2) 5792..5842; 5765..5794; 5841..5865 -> -1.6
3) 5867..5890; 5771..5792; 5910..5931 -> 0.7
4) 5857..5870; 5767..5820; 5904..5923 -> 0.2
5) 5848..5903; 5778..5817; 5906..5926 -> 3.3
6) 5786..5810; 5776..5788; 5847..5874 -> -1.0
